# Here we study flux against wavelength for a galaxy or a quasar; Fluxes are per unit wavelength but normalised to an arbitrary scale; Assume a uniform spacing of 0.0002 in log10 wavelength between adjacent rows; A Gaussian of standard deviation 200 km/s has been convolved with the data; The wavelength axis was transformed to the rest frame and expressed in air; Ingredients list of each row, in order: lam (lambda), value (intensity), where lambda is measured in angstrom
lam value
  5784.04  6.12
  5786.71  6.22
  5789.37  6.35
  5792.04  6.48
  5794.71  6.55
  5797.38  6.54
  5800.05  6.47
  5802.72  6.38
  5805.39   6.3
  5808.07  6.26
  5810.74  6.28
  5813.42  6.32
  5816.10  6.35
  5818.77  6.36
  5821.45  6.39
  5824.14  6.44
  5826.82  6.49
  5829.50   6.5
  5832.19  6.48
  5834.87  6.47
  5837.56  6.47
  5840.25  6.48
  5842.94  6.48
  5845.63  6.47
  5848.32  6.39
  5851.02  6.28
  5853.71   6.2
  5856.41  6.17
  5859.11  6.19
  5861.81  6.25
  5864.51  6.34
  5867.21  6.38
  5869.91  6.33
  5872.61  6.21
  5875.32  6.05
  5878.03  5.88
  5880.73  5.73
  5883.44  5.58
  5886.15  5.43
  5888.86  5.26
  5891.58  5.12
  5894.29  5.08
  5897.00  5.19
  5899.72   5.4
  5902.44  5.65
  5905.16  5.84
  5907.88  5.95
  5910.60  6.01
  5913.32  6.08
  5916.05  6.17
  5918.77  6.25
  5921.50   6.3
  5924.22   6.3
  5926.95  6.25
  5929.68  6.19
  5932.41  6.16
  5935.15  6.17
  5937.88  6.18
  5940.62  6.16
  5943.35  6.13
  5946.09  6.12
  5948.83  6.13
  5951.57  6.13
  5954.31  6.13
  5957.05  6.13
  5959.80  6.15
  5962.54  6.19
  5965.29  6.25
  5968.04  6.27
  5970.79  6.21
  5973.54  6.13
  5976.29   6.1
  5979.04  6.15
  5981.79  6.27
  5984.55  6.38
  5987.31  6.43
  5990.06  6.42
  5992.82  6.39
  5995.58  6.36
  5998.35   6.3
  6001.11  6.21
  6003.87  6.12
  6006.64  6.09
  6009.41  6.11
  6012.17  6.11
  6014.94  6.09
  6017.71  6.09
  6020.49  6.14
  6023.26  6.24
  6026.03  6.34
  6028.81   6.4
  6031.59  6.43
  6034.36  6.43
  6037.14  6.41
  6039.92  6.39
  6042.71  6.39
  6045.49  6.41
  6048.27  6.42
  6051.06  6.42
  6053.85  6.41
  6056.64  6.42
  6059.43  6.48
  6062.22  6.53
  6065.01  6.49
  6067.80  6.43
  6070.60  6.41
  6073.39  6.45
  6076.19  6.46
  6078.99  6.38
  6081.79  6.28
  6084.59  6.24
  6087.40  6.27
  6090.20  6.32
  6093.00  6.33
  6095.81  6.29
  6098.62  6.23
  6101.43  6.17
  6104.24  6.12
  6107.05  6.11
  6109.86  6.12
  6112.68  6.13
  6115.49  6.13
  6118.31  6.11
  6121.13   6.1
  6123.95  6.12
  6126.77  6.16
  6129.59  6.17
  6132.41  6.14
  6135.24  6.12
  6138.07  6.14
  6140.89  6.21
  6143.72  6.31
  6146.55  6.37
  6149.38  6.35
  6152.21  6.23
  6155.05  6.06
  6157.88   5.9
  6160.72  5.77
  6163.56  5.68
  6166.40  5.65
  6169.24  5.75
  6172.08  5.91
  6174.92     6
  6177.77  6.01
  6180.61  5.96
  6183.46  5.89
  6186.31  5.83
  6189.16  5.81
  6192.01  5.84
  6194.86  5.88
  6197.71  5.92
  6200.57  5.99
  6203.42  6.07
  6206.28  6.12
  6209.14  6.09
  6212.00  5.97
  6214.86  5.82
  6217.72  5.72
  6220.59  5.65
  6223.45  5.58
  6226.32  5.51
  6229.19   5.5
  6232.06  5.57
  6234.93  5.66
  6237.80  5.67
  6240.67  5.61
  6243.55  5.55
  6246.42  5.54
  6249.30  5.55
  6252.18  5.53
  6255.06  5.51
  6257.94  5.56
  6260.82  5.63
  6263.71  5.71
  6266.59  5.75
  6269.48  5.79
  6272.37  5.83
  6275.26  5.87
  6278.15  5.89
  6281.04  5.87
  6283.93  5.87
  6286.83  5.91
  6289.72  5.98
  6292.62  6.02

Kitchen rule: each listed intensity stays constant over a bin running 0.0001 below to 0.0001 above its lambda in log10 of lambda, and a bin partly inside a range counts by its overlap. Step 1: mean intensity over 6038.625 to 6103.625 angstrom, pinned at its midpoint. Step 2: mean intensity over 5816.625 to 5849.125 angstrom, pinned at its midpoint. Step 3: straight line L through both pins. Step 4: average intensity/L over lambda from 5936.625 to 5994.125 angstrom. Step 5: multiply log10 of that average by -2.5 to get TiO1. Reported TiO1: 0.03 mag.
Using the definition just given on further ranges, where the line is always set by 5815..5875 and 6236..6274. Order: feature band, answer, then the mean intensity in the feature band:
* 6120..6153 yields -0.06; 6.2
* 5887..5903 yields 0.19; 5.27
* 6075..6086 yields -0.07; 6.33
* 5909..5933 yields 0.01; 6.19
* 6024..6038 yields -0.06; 6.4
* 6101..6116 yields -0.04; 6.13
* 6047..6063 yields -0.08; 6.44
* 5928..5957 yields 0.01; 6.15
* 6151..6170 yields -0.01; 5.86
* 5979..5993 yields -0.04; 6.36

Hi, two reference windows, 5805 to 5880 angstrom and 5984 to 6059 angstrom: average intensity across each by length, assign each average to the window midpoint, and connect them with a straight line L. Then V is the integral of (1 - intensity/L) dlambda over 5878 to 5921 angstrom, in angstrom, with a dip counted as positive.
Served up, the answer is 4.42 angstrom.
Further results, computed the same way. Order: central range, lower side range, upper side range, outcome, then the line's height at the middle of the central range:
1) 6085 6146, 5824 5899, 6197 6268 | -3.79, 5.82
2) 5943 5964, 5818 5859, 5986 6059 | 0.67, 6.34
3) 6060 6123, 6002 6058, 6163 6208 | -1.44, 6.14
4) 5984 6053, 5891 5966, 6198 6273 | -4.49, 5.92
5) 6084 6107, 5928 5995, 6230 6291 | -0.98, 5.98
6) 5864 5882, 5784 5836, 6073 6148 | 0.66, 6.36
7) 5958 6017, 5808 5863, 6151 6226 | -0.60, 6.16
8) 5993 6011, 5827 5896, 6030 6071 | 0.38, 6.34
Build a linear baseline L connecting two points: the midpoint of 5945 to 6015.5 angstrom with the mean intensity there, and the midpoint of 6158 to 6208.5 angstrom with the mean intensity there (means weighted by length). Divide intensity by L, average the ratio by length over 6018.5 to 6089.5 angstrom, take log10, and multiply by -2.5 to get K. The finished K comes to -0.051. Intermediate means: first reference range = 6.21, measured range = 6.38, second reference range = 5.89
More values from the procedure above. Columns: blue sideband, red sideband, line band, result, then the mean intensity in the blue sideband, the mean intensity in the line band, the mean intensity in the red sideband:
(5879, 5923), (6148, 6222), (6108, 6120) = -0.05 mag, 5.7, 6.12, 5.92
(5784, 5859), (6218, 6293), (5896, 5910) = 0.11 mag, 6.38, 5.64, 5.69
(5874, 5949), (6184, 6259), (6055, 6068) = -0.12 mag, 5.88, 6.48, 5.74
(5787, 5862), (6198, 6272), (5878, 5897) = 0.17 mag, 6.38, 5.39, 5.71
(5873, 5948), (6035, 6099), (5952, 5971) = -0.02 mag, 5.88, 6.18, 6.39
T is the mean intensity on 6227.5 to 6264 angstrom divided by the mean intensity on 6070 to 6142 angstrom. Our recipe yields 0.9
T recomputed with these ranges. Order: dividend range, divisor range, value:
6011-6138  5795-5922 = 1.03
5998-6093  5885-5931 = 1.09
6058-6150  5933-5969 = 1.02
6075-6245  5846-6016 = 0.99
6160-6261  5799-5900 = 0.94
